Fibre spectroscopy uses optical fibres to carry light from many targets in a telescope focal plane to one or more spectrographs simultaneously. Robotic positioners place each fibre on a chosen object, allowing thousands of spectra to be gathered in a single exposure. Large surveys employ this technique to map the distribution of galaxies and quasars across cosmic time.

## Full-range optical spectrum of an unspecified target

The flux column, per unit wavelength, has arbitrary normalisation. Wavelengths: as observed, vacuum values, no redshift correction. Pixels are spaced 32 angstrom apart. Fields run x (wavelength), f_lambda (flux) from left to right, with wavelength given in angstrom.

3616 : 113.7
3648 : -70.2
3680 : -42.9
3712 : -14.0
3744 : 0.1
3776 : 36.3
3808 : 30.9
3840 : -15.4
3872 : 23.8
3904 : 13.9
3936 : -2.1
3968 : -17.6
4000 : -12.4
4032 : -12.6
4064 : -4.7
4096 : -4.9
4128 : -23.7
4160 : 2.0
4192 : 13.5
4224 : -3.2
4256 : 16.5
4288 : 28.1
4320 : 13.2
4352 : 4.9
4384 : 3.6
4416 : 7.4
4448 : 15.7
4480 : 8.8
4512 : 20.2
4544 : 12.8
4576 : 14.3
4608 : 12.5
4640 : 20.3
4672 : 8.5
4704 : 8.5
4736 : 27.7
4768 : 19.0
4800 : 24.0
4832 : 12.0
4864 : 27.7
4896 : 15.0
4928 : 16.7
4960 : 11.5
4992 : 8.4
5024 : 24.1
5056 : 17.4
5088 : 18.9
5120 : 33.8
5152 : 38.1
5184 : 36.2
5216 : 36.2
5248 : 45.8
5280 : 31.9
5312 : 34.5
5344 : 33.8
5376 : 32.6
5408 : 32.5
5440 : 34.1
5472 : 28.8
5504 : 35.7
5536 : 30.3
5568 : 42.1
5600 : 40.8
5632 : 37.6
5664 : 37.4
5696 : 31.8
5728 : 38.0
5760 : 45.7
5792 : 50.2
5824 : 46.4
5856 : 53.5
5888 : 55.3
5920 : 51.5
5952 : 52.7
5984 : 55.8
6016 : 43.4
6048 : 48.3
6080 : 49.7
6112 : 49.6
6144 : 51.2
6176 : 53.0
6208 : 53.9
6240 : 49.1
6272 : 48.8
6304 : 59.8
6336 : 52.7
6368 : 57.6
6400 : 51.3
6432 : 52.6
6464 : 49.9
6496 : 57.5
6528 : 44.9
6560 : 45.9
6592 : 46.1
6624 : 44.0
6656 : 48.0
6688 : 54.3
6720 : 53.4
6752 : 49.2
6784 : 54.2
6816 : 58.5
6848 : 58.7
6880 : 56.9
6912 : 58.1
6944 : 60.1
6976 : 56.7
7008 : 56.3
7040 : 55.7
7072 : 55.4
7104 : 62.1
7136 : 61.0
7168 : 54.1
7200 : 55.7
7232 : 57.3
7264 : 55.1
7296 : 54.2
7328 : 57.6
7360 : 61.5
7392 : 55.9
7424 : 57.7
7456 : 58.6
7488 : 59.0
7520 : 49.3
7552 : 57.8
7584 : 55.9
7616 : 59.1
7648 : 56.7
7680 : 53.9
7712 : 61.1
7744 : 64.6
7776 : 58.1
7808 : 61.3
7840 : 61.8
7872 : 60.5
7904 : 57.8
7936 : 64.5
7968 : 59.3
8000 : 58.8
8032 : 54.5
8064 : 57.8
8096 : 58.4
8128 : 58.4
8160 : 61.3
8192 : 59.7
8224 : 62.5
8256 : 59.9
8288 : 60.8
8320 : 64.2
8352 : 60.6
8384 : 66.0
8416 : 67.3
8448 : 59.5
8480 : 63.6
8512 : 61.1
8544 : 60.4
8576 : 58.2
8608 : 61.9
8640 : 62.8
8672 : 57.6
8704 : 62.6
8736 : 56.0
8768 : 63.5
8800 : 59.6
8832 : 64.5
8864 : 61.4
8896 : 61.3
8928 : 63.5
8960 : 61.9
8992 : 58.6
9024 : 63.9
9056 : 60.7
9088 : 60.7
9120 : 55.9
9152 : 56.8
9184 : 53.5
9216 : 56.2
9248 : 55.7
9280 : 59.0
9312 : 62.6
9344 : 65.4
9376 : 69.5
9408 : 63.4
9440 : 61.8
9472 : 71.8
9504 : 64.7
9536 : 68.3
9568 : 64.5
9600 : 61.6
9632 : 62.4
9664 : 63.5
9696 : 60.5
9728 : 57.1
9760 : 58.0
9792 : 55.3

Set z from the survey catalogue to 0.284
